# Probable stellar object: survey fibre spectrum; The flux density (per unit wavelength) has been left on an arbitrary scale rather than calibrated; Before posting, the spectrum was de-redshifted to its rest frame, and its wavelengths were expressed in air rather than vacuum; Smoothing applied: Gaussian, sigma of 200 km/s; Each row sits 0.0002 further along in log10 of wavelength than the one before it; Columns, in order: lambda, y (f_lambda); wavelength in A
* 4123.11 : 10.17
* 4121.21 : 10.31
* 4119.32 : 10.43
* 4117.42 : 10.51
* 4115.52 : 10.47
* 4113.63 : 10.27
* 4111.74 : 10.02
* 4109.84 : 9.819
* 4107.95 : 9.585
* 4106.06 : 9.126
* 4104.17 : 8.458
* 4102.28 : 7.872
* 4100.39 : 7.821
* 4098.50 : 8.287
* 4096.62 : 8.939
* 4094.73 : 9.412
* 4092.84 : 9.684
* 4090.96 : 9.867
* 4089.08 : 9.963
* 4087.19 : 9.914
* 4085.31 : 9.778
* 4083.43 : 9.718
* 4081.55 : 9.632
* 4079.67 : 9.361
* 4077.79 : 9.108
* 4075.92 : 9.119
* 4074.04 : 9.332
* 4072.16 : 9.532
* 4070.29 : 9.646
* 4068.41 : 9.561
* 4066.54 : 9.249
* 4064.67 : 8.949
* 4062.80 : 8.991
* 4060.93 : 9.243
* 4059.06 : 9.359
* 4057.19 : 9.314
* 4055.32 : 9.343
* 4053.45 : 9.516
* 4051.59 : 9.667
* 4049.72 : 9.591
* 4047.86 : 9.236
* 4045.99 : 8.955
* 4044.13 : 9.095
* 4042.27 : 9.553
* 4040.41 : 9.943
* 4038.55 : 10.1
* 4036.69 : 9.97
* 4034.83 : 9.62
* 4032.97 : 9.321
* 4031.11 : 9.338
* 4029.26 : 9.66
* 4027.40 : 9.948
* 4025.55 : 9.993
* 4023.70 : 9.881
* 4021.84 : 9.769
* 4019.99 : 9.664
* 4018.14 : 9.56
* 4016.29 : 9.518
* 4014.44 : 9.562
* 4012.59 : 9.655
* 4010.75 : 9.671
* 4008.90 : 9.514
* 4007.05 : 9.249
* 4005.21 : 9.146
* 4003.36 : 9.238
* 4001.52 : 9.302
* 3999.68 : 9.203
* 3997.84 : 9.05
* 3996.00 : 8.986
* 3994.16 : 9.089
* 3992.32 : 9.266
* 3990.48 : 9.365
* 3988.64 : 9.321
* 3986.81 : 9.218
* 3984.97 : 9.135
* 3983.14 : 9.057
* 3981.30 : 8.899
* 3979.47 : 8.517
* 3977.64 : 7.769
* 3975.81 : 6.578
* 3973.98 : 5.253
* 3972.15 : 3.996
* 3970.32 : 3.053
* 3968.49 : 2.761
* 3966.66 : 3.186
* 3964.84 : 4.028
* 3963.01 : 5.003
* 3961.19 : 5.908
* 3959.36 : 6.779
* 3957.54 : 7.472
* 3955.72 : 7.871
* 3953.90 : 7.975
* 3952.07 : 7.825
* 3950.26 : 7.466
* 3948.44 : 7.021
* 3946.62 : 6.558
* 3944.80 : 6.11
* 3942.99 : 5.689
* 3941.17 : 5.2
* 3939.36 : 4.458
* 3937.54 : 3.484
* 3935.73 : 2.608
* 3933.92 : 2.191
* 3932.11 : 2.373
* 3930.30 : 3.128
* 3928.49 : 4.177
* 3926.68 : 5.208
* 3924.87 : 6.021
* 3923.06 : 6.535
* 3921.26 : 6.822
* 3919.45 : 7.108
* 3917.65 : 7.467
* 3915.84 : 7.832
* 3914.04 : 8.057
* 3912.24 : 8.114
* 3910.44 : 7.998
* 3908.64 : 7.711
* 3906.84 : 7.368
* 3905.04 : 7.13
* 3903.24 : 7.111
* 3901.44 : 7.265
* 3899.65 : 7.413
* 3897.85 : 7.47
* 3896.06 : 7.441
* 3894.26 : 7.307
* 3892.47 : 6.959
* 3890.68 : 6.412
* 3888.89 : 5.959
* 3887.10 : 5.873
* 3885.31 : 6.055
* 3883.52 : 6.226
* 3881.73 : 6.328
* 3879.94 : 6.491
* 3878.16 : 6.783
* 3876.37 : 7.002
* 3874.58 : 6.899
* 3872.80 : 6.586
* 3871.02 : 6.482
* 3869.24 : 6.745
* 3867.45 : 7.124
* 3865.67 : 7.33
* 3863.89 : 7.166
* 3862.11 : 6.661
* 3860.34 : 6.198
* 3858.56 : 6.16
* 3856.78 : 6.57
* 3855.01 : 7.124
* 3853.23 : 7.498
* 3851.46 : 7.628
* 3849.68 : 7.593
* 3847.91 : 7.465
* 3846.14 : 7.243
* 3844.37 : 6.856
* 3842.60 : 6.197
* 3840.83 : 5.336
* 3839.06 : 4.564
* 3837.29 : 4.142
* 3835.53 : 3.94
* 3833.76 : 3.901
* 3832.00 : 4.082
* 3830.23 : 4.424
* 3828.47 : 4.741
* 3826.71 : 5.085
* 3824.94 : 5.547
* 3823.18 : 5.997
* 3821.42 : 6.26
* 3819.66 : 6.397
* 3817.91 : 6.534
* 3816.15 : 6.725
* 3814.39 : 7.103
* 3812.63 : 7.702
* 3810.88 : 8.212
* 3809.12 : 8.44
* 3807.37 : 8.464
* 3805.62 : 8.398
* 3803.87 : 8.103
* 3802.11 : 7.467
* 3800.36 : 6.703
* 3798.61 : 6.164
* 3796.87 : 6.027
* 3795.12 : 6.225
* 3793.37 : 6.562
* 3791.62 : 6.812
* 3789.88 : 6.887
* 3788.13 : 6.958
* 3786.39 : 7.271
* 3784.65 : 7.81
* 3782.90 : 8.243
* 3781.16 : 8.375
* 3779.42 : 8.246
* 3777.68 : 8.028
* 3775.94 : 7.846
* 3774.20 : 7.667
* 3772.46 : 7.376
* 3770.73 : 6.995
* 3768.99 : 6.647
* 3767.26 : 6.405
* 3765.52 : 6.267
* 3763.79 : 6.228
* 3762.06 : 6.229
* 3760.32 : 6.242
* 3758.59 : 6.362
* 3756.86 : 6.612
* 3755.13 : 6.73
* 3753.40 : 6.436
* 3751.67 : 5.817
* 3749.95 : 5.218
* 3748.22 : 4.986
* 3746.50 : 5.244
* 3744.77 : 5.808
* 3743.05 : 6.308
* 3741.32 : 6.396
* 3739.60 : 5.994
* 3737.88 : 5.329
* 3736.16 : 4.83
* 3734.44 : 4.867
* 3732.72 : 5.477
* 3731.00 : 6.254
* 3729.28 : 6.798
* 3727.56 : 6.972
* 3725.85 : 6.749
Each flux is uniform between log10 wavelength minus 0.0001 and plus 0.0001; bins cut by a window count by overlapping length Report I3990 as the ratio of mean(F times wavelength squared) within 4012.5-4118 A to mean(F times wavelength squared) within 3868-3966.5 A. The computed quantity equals 1.62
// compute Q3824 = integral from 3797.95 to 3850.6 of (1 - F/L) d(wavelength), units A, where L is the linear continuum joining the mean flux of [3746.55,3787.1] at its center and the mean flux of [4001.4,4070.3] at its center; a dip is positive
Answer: 7.6 A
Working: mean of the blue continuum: 6.84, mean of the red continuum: 9.5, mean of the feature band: 6.32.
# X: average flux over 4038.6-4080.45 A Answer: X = 9.36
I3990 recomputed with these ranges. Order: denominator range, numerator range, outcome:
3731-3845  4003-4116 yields 1.70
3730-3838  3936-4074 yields 1.44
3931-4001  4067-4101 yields 1.52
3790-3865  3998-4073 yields 1.64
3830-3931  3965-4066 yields 1.44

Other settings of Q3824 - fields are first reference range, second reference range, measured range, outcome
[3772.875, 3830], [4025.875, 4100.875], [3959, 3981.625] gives 8.4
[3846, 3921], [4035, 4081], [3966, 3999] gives 3.9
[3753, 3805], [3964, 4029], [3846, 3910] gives 5.7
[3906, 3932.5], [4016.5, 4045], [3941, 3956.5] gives 0.9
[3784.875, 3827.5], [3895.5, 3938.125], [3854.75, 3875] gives -0.6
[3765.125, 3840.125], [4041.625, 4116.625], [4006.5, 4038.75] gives -3.1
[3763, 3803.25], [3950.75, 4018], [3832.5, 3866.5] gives 4.9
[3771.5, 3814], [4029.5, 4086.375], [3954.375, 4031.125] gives 7.4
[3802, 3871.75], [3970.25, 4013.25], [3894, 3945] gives 9.7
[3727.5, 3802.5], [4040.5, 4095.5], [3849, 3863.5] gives 1.0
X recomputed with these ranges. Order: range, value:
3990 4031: 9.47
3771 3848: 6.64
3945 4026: 7.92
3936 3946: 4.88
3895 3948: 6.08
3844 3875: 6.97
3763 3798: 7.14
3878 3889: 6.23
